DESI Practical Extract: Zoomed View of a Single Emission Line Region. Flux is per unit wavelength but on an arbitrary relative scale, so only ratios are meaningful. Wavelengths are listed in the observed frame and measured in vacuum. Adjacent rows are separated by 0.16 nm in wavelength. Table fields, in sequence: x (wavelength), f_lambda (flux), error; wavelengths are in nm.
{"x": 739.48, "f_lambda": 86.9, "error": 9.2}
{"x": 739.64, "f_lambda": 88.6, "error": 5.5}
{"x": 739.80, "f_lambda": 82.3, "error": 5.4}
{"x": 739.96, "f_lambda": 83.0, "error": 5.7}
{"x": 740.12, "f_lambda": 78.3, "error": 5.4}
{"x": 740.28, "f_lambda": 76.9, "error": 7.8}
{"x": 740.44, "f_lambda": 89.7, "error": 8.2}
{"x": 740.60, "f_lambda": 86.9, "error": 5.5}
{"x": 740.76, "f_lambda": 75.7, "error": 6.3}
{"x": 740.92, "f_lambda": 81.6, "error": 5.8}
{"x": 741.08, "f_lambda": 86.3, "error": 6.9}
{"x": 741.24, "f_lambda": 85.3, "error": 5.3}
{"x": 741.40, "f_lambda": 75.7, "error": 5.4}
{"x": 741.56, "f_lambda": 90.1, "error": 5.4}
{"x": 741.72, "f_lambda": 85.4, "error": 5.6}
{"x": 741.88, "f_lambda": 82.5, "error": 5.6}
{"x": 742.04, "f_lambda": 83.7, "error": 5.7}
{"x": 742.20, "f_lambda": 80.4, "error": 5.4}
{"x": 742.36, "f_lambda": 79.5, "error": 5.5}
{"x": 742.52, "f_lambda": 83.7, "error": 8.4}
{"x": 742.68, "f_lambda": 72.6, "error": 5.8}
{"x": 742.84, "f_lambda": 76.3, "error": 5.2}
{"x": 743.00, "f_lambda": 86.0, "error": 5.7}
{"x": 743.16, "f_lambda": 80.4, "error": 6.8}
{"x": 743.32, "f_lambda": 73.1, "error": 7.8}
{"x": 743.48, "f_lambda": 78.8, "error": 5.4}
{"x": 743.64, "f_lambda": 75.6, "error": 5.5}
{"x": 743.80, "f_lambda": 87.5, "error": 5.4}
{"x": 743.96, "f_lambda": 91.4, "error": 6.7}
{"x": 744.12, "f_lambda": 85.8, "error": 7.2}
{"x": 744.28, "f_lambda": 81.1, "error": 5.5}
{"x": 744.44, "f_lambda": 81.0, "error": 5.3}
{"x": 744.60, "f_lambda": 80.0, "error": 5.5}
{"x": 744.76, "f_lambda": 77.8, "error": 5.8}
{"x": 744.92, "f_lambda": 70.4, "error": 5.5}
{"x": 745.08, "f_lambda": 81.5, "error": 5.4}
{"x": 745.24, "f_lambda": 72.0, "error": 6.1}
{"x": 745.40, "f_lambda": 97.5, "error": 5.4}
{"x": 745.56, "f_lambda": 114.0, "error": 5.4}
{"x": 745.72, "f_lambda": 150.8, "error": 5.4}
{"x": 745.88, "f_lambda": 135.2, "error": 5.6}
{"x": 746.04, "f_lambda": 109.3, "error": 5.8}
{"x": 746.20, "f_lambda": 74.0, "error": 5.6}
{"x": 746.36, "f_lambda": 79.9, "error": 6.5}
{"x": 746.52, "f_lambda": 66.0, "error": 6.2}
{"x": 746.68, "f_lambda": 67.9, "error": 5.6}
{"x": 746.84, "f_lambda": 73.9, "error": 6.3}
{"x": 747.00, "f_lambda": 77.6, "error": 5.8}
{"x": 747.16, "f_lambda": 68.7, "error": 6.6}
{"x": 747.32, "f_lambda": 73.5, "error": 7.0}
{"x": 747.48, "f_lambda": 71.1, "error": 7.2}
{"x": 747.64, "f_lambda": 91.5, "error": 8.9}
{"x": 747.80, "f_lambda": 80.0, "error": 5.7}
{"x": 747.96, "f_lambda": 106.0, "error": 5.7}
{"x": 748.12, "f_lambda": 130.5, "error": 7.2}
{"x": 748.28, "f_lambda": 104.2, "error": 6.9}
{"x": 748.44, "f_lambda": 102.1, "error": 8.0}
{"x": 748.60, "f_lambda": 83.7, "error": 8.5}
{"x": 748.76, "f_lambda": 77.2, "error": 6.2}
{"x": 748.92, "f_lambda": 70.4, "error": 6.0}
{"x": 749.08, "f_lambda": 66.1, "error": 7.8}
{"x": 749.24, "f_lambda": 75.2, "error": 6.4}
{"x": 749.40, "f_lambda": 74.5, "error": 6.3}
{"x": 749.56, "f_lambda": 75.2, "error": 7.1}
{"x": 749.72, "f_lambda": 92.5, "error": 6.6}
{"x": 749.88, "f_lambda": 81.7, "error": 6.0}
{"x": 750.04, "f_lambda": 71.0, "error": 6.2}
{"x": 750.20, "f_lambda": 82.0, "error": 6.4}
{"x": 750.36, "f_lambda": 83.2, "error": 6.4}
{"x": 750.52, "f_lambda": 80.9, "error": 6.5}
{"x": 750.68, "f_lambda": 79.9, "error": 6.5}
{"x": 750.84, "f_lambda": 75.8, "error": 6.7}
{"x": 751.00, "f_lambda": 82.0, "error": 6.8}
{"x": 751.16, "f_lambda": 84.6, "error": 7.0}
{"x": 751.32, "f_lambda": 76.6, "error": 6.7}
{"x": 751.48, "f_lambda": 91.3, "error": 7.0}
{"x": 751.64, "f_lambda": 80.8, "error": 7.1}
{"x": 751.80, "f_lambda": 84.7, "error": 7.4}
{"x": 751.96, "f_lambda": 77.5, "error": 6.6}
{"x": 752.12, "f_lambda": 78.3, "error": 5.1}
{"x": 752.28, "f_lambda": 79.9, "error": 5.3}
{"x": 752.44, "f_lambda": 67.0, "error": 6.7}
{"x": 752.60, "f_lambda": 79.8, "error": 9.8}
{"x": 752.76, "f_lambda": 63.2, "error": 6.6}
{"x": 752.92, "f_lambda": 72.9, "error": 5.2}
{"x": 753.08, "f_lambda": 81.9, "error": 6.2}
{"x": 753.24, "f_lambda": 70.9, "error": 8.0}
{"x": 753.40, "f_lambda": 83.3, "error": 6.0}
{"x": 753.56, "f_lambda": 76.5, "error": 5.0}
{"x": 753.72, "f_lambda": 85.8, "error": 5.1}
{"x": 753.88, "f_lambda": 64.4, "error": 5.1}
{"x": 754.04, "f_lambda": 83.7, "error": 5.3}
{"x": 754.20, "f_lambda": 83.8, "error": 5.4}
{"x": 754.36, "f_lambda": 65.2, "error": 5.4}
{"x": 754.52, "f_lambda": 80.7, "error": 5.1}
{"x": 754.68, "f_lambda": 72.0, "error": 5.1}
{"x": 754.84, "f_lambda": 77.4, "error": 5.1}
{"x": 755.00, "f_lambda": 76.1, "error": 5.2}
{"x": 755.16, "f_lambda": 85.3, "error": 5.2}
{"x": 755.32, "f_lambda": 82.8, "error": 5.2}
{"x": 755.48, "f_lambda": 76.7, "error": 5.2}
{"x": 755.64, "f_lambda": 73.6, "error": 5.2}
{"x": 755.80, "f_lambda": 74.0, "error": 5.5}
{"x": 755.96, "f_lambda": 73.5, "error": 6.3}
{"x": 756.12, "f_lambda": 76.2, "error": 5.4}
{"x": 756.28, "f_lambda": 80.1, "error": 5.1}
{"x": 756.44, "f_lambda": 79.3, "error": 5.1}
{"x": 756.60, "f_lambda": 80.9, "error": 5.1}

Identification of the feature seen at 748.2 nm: [N II] 6583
